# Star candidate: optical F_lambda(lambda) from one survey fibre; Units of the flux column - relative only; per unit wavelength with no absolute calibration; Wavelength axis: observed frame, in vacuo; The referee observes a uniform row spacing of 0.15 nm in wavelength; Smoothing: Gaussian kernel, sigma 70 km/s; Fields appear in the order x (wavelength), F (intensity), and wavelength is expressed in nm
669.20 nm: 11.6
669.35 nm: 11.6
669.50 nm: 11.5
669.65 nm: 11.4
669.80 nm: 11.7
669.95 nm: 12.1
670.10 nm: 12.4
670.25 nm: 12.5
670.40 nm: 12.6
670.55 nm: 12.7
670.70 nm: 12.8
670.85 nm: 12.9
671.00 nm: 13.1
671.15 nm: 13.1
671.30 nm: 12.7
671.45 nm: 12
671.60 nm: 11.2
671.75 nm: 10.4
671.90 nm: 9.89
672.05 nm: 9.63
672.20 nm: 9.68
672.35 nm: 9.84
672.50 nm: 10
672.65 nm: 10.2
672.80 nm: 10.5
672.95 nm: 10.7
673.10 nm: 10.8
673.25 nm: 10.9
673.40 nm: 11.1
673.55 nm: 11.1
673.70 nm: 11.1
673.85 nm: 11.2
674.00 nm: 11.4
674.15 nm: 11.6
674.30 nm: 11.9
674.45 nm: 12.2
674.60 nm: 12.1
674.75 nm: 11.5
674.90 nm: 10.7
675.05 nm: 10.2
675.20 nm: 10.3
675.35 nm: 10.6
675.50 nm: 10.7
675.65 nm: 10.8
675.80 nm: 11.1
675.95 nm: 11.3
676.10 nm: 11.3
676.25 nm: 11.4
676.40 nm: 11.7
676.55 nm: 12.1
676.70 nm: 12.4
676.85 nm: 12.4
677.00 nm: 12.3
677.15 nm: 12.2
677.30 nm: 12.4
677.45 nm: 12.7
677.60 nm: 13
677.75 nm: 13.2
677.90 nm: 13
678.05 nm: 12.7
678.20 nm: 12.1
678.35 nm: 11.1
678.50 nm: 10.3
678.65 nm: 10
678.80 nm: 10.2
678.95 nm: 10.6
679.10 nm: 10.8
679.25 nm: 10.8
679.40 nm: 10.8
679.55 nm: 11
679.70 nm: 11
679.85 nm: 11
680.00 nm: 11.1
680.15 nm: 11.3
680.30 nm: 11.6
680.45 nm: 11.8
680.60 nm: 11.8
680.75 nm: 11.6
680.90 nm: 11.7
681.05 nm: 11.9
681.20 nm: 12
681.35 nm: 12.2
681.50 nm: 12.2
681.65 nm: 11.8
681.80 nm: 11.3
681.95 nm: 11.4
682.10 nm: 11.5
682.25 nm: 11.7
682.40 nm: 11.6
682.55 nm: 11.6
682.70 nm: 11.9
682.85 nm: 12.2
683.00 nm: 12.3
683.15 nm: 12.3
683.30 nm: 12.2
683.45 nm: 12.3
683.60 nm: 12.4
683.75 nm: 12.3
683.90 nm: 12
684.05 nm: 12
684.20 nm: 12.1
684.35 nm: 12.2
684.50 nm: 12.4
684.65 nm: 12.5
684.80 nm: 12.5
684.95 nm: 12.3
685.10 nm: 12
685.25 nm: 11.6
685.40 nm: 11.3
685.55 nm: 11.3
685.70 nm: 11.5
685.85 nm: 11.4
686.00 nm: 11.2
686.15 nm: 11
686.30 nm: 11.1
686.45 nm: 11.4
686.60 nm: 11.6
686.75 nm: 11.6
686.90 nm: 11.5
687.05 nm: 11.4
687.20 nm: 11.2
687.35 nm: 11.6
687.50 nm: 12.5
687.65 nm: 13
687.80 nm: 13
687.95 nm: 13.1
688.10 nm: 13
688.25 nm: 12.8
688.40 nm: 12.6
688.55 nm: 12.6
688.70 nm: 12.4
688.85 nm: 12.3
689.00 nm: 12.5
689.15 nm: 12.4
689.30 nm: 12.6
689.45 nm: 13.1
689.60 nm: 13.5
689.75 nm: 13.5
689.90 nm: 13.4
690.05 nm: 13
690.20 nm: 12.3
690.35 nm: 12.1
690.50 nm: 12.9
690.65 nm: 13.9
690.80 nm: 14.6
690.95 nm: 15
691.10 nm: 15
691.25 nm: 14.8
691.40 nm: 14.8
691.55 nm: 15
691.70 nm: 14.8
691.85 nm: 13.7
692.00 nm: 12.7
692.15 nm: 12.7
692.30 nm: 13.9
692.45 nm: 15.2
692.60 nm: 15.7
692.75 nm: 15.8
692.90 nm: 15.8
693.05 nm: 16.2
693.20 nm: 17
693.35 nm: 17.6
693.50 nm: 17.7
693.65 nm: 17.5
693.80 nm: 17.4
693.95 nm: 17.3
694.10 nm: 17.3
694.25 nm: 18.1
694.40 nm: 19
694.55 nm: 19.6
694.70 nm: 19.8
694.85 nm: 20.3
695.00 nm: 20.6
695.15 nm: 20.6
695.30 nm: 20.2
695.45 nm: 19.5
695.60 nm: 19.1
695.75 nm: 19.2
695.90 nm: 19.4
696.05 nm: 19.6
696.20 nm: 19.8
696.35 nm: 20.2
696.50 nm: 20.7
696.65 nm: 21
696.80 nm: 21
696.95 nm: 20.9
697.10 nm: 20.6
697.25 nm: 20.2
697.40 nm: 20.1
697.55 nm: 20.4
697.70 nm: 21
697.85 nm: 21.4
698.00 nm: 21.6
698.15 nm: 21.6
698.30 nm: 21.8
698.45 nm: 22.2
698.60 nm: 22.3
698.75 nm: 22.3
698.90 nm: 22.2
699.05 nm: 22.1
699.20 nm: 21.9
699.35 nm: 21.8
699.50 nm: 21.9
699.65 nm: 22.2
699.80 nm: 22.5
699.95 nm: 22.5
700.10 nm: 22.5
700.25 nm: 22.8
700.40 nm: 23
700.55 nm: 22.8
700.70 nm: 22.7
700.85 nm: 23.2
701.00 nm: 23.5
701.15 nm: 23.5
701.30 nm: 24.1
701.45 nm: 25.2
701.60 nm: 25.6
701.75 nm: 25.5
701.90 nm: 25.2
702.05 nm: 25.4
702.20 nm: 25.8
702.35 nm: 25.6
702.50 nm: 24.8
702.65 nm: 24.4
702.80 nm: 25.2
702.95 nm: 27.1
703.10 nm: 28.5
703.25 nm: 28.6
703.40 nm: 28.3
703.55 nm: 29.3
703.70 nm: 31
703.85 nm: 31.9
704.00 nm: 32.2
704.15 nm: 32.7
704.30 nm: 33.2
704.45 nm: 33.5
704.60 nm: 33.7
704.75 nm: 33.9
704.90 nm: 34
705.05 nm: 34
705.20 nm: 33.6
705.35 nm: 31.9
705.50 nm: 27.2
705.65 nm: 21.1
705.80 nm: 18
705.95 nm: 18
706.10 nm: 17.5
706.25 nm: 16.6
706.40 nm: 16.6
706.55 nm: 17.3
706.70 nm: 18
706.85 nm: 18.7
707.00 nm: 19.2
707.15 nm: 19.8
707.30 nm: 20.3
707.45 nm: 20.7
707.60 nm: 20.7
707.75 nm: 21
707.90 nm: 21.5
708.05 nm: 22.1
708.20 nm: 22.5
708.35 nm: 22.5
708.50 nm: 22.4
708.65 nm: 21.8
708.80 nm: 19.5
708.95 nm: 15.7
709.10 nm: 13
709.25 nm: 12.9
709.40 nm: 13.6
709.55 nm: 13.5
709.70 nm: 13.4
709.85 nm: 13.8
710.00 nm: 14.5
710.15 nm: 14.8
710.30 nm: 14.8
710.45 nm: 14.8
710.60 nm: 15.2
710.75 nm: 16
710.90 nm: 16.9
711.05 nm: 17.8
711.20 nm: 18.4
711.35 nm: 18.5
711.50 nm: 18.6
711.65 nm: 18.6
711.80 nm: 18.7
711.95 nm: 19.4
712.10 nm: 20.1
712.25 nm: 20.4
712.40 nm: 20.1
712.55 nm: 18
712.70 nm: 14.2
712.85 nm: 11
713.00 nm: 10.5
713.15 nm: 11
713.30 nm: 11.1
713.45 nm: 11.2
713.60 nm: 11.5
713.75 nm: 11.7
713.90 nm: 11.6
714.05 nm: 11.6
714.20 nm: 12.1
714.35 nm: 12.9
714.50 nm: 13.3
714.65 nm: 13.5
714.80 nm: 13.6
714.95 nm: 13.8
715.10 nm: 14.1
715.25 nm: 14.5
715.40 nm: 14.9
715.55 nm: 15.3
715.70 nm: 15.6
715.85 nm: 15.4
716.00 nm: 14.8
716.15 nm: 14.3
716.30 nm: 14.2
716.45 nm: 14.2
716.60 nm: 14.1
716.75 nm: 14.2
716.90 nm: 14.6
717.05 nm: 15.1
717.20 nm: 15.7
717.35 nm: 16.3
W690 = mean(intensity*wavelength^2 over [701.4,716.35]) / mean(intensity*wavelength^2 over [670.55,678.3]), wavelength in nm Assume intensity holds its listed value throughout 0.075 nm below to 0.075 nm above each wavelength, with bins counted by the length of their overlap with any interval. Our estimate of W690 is 1.91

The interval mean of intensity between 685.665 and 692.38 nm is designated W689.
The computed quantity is 12.8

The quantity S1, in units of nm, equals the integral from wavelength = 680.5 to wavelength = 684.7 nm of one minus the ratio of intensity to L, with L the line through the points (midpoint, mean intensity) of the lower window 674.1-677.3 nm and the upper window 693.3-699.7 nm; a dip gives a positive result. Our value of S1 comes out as 0.704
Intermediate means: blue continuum 11.5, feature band 12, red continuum 20.3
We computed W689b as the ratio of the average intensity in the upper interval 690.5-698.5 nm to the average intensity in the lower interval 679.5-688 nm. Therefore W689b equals 1.53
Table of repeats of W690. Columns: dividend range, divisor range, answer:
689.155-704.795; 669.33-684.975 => 1.90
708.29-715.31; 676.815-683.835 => 1.43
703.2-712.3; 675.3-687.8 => 1.98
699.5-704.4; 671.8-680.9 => 2.48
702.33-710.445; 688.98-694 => 1.63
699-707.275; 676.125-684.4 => 2.28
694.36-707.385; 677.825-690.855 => 2.06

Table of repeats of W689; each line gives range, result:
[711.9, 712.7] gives 19.1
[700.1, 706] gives 27.2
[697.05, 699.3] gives 21.5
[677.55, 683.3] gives 11.6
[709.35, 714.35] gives 15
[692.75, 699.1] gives 19.8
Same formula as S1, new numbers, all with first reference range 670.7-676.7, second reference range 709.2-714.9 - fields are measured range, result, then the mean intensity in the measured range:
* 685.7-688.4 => 0.12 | 11.9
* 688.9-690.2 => -0.03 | 12.9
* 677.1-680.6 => 0.05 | 11.5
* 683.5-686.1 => 0.06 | 11.9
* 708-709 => -0.45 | 21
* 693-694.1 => -0.35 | 17.3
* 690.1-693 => -0.31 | 14.3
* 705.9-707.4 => -0.41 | 18.2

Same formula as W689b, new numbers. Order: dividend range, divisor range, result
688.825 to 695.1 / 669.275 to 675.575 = 1.35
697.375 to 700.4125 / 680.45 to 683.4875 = 1.85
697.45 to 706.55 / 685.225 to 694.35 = 1.84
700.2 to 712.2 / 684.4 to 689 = 1.87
